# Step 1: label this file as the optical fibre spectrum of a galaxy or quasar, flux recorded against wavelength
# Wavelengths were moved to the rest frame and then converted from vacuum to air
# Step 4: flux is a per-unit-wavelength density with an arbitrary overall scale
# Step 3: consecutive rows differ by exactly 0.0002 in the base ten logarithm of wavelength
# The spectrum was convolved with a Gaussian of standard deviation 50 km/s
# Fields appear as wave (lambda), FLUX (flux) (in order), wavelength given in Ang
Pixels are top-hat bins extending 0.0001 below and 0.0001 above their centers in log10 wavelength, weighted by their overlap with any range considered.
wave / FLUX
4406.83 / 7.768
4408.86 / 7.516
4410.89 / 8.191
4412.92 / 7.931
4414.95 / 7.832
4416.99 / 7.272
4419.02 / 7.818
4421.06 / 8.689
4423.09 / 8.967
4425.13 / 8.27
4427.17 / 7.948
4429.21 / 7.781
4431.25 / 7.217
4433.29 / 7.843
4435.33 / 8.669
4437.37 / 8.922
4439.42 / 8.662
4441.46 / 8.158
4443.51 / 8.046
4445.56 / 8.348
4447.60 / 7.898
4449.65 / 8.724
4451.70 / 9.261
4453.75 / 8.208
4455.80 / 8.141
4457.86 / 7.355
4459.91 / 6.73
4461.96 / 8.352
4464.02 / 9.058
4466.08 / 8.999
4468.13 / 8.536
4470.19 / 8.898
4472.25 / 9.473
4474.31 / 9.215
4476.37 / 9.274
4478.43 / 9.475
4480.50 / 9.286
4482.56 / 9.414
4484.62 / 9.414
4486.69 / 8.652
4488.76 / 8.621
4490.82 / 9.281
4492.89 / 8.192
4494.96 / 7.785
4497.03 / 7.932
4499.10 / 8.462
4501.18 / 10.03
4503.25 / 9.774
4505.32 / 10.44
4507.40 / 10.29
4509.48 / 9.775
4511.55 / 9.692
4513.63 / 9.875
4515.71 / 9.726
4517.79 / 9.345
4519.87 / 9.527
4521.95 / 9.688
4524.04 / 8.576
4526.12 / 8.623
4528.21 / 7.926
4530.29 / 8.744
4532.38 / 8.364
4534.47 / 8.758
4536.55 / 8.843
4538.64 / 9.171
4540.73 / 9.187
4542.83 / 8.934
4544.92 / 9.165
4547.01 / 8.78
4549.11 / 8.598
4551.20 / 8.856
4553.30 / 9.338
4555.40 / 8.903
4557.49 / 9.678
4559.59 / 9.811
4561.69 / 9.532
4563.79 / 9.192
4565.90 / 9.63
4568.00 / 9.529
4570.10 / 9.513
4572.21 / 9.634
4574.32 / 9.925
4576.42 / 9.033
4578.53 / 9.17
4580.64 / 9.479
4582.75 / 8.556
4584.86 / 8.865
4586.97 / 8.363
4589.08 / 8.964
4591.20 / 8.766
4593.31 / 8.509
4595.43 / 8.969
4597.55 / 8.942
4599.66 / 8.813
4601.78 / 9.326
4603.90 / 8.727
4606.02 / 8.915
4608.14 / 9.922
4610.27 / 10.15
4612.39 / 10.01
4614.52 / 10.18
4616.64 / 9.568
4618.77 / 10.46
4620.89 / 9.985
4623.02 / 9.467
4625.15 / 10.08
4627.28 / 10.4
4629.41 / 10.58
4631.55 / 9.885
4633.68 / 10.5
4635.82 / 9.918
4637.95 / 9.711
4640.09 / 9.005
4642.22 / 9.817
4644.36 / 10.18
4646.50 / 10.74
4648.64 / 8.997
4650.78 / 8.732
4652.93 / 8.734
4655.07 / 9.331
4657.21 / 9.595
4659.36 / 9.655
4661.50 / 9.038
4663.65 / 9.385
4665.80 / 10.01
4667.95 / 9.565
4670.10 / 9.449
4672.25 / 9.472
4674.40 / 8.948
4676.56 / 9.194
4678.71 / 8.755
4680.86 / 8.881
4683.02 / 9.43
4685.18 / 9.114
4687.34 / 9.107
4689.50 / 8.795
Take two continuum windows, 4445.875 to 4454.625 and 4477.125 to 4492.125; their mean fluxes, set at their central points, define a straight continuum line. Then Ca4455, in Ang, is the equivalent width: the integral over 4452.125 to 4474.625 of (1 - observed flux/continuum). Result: 0.8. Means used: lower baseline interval 8.52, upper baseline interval 9.15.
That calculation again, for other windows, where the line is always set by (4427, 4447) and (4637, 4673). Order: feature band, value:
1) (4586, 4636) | -1.8 Ang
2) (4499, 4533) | -2.9 Ang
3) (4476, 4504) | -1.5 Ang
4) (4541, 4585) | -1.6 Ang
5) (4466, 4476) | -0.8 Ang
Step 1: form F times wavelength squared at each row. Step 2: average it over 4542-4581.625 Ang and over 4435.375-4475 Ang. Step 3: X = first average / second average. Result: 1.2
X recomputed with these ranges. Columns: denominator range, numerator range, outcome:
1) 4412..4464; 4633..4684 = 1.28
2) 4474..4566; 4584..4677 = 1.09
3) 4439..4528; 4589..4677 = 1.14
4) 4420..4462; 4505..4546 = 1.17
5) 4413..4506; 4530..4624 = 1.14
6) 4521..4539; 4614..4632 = 1.20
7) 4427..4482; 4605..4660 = 1.25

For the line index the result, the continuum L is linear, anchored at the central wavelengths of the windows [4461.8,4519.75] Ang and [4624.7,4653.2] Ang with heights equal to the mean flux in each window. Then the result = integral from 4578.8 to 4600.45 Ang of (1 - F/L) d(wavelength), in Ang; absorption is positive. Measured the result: 1.8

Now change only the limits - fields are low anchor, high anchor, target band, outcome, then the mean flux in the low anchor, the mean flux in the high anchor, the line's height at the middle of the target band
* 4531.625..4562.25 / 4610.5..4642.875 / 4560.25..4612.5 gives 1.7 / 9.06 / 9.98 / 9.52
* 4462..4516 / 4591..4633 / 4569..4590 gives 0.8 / 9.19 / 9.61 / 9.5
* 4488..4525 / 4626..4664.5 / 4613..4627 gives -0.5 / 9.29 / 9.68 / 9.61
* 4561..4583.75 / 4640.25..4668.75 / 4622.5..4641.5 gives -1.0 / 9.38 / 9.51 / 9.47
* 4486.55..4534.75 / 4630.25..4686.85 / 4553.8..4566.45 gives -0.3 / 9.1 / 9.46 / 9.22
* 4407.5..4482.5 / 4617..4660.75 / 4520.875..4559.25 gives 0.6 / 8.37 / 9.78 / 9.06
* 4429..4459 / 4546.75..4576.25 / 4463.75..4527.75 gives -3.5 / 8.22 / 9.36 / 8.72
